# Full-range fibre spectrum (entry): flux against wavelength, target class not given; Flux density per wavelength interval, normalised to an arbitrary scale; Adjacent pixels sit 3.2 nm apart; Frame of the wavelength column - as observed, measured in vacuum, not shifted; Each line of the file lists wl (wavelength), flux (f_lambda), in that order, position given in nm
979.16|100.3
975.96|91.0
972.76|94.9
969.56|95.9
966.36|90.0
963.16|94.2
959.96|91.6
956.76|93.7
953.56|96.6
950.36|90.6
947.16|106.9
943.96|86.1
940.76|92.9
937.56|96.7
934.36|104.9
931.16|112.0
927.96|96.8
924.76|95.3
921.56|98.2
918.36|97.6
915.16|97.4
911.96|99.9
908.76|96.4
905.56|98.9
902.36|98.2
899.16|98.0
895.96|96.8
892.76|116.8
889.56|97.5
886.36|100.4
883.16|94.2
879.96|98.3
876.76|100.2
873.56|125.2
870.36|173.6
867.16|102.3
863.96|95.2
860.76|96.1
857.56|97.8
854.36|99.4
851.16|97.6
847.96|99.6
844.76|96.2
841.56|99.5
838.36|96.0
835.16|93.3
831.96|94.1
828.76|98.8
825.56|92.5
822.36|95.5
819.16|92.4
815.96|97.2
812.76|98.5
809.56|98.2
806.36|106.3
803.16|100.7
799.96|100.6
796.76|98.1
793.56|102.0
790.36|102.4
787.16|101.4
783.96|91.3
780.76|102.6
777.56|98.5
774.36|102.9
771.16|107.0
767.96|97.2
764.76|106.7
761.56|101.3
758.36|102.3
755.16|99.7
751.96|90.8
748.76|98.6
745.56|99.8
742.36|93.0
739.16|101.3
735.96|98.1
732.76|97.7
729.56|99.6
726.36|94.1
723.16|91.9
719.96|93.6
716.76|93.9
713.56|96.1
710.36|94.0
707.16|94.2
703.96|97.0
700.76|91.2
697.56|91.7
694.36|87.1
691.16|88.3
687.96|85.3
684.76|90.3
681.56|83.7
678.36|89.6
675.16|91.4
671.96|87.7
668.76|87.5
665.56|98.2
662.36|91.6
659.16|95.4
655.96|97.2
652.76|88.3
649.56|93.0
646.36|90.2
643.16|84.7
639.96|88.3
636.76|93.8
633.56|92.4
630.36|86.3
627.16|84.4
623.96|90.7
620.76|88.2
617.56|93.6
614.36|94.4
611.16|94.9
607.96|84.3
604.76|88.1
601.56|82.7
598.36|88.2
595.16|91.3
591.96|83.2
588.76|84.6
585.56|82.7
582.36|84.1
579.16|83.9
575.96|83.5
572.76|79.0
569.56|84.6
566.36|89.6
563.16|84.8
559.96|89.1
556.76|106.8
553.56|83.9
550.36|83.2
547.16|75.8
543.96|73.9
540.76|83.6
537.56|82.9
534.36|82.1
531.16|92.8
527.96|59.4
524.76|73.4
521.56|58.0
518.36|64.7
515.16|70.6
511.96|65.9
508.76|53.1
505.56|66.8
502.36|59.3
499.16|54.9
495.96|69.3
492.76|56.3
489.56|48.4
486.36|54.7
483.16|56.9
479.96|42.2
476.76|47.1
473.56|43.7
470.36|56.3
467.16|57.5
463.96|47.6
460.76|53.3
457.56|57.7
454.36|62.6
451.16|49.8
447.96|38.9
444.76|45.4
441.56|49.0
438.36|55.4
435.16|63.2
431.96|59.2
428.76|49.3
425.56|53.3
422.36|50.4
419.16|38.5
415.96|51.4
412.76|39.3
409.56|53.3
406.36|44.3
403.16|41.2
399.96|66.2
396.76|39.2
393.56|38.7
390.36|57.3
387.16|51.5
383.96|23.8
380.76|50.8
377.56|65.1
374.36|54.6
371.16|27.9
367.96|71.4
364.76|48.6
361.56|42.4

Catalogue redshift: 0.33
